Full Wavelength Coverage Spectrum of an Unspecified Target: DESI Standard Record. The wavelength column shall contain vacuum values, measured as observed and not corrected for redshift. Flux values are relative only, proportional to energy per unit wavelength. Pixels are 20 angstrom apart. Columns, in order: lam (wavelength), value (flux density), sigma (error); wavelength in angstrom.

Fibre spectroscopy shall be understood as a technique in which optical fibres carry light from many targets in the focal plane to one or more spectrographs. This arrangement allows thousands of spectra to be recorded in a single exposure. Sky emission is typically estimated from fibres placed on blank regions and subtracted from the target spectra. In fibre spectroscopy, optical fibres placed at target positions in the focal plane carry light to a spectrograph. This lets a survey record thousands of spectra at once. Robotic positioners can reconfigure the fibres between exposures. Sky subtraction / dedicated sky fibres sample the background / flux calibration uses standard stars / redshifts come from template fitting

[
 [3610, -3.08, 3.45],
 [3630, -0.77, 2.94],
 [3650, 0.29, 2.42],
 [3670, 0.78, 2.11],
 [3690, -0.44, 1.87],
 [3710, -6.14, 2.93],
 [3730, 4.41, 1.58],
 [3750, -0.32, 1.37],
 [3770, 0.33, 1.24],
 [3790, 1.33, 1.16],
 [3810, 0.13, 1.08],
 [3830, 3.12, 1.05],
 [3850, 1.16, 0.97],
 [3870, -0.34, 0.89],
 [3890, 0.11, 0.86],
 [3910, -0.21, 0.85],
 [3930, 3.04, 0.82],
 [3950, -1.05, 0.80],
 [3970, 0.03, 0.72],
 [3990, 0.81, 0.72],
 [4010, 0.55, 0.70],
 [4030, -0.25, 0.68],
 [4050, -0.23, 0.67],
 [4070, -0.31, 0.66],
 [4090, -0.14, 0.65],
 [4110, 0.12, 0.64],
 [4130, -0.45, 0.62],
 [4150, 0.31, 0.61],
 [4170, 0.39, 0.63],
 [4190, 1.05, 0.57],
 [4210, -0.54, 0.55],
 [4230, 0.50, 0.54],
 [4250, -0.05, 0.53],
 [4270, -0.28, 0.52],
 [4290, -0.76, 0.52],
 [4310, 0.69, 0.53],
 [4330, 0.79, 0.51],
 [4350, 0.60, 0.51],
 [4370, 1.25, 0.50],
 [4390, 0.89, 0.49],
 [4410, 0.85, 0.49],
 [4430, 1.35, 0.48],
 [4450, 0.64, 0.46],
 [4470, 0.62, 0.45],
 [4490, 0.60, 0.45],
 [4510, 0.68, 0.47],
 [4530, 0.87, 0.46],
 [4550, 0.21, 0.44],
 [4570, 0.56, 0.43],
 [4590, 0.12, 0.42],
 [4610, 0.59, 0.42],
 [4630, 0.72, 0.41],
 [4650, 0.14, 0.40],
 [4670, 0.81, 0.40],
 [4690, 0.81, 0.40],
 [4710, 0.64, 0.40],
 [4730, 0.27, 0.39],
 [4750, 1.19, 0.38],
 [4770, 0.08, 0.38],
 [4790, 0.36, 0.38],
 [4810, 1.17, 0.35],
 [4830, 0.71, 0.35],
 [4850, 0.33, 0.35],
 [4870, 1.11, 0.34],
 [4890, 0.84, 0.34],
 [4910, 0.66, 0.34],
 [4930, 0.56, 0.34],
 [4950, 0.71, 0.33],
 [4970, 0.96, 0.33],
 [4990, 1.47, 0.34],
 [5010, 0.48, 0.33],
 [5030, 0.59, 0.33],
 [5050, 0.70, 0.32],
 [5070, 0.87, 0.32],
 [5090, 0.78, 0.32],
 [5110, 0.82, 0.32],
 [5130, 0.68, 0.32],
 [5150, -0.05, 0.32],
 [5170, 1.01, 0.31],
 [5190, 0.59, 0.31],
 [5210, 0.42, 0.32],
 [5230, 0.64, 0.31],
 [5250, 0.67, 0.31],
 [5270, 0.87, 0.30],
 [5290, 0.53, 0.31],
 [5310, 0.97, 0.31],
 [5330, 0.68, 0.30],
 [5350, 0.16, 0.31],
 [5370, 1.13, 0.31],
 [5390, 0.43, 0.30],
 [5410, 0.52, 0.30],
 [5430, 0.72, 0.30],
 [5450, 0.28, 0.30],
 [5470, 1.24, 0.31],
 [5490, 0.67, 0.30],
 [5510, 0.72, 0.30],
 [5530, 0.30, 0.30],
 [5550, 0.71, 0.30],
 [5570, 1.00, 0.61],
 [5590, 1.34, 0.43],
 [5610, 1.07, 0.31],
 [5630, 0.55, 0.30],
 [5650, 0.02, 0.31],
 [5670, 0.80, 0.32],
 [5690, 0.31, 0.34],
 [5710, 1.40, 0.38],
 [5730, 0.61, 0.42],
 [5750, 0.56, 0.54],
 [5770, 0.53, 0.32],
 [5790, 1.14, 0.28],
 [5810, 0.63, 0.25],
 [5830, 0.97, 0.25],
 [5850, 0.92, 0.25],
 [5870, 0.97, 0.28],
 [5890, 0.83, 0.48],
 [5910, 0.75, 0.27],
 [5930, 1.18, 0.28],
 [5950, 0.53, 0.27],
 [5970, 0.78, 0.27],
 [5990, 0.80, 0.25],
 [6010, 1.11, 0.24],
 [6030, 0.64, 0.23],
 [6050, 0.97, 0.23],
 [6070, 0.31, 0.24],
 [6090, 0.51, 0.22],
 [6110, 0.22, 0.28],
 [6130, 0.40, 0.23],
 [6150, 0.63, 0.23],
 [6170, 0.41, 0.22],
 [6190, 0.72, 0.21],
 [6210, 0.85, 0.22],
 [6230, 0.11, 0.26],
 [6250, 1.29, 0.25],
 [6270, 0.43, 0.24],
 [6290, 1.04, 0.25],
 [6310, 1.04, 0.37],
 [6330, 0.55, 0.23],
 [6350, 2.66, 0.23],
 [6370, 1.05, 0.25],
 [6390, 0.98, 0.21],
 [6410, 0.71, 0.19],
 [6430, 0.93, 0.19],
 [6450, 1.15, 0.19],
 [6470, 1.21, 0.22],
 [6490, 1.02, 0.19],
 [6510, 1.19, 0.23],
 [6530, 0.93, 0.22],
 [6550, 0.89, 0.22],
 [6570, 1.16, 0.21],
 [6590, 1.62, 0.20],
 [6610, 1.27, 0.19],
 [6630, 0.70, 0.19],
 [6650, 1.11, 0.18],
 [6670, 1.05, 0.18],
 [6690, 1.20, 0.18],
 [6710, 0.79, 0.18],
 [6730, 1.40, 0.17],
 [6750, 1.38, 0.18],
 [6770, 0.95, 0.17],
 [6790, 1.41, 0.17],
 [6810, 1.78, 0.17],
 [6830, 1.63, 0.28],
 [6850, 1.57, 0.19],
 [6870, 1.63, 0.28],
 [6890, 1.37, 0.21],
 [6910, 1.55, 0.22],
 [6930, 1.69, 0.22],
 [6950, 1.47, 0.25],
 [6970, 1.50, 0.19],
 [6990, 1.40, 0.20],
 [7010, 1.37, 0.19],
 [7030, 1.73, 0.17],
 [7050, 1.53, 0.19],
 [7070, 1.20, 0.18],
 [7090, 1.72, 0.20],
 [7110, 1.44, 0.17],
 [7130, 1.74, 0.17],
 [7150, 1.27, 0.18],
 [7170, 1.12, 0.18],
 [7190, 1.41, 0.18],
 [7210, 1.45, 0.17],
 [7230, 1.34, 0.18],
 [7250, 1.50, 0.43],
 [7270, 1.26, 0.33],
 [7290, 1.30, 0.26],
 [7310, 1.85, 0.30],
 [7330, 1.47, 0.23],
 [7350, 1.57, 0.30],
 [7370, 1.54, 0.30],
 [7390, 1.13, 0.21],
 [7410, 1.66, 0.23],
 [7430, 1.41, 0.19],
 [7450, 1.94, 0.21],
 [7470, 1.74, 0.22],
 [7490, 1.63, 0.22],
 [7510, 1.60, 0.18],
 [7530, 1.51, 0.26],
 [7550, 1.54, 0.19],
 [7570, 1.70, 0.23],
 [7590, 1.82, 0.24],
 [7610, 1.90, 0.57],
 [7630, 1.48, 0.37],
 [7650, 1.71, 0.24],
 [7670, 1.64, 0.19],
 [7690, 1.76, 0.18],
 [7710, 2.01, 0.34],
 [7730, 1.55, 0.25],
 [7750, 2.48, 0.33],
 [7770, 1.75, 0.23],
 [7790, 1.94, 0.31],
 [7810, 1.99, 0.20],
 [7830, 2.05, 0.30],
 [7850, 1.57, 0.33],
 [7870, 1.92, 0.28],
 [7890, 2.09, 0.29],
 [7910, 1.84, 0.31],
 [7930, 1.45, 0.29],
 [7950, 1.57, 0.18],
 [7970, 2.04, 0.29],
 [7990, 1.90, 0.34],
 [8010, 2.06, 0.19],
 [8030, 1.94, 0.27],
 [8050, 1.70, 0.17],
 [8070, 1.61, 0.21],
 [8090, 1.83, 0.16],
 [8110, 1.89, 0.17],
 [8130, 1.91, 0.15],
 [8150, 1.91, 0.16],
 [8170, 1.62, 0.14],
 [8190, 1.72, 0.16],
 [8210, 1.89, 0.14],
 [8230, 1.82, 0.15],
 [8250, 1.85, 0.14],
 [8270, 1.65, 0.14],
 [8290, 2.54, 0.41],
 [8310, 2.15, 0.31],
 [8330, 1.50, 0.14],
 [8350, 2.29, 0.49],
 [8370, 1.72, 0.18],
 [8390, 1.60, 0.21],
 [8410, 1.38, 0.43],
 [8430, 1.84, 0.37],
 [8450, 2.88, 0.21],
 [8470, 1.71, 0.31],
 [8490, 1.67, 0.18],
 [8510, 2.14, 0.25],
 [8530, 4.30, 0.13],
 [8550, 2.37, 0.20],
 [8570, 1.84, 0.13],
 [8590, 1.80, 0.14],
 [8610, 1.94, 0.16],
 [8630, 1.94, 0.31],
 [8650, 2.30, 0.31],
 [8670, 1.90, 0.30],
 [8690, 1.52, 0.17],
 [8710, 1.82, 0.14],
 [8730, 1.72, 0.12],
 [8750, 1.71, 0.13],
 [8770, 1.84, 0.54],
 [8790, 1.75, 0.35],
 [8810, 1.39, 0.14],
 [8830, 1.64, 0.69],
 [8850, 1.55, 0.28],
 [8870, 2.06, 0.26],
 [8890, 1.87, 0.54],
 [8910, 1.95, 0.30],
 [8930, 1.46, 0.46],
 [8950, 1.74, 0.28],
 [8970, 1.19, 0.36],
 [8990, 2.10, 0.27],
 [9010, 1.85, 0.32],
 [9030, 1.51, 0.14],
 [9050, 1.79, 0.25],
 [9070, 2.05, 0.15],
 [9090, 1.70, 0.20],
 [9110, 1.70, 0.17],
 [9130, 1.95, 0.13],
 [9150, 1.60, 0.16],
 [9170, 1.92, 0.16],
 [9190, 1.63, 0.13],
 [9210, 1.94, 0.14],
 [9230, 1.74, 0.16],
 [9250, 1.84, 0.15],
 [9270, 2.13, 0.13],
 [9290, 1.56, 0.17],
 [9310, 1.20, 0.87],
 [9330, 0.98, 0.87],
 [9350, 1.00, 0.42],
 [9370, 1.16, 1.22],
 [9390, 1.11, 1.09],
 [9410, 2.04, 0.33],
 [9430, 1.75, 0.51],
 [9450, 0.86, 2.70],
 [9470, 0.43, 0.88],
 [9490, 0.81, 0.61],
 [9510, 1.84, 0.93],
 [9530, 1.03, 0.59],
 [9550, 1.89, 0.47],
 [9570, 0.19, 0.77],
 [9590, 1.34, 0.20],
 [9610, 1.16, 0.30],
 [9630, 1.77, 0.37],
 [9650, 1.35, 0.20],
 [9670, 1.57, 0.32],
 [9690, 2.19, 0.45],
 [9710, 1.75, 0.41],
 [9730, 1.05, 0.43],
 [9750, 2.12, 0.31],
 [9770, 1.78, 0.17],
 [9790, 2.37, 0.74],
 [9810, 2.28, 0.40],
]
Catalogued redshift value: 0.70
